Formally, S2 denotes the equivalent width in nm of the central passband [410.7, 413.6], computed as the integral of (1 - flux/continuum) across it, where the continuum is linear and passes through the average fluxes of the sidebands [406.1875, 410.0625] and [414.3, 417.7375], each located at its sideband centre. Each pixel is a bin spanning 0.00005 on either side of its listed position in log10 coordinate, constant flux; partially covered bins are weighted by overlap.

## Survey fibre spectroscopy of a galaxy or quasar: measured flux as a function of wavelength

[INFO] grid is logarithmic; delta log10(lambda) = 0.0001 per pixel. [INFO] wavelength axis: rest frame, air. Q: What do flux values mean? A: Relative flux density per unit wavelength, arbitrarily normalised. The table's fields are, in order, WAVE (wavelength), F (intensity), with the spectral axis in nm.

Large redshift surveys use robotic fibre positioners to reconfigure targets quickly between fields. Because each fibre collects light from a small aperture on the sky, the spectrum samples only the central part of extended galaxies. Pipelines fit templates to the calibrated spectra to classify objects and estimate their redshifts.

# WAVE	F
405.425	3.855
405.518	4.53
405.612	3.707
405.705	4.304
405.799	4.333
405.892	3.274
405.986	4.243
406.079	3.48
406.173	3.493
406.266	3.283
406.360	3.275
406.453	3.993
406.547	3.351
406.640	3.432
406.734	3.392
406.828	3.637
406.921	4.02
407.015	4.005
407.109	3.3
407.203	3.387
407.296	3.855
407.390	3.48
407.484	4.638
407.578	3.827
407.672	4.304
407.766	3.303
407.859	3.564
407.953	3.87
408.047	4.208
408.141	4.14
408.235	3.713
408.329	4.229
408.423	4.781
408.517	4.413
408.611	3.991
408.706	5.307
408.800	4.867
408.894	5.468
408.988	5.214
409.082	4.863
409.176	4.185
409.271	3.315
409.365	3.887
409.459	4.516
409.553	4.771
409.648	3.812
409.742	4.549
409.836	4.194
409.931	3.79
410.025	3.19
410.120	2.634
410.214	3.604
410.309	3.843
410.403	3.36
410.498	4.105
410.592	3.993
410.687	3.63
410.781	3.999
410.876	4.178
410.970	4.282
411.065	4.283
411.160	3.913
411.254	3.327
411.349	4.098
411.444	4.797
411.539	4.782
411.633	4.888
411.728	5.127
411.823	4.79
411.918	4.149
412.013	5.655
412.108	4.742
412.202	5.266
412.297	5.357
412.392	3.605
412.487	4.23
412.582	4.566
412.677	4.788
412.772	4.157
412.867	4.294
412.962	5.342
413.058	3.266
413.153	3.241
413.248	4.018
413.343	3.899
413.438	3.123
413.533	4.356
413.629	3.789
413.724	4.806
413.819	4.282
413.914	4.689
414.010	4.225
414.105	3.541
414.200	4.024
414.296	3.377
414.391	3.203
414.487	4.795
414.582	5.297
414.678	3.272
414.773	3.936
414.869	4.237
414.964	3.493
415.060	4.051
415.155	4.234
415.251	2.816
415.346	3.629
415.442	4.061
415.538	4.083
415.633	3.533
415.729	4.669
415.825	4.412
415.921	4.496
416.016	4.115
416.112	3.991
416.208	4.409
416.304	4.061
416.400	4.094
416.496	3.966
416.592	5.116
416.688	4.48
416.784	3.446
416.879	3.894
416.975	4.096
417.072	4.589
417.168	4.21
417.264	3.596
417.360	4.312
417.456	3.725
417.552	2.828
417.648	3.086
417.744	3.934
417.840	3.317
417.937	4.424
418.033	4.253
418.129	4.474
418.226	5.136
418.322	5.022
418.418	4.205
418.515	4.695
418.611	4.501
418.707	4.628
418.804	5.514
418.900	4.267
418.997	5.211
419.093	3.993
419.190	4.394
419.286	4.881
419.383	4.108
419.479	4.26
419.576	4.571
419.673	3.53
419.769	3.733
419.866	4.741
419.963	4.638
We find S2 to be -0.23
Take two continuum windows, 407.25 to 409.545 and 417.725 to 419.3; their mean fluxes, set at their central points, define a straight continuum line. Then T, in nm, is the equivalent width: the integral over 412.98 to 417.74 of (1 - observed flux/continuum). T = 0.488 nm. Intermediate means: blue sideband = 4.26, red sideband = 4.52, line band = 3.98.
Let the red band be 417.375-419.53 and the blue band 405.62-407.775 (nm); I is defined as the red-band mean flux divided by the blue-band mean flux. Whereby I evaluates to 1.16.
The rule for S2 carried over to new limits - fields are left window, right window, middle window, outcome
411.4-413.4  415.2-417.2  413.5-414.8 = 0.064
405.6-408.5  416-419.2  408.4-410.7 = -0.156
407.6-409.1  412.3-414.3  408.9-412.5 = 0.000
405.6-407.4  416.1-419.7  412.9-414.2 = -0.006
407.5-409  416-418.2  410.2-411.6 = 0.064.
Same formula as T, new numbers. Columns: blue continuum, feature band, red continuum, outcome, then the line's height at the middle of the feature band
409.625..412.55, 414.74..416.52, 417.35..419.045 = 0.11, 4.27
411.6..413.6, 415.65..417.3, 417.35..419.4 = 0.05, 4.35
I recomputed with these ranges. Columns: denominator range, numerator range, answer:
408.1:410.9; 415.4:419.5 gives 1.02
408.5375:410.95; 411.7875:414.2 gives 1.04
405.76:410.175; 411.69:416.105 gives 1.05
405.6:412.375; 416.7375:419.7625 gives 1.03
